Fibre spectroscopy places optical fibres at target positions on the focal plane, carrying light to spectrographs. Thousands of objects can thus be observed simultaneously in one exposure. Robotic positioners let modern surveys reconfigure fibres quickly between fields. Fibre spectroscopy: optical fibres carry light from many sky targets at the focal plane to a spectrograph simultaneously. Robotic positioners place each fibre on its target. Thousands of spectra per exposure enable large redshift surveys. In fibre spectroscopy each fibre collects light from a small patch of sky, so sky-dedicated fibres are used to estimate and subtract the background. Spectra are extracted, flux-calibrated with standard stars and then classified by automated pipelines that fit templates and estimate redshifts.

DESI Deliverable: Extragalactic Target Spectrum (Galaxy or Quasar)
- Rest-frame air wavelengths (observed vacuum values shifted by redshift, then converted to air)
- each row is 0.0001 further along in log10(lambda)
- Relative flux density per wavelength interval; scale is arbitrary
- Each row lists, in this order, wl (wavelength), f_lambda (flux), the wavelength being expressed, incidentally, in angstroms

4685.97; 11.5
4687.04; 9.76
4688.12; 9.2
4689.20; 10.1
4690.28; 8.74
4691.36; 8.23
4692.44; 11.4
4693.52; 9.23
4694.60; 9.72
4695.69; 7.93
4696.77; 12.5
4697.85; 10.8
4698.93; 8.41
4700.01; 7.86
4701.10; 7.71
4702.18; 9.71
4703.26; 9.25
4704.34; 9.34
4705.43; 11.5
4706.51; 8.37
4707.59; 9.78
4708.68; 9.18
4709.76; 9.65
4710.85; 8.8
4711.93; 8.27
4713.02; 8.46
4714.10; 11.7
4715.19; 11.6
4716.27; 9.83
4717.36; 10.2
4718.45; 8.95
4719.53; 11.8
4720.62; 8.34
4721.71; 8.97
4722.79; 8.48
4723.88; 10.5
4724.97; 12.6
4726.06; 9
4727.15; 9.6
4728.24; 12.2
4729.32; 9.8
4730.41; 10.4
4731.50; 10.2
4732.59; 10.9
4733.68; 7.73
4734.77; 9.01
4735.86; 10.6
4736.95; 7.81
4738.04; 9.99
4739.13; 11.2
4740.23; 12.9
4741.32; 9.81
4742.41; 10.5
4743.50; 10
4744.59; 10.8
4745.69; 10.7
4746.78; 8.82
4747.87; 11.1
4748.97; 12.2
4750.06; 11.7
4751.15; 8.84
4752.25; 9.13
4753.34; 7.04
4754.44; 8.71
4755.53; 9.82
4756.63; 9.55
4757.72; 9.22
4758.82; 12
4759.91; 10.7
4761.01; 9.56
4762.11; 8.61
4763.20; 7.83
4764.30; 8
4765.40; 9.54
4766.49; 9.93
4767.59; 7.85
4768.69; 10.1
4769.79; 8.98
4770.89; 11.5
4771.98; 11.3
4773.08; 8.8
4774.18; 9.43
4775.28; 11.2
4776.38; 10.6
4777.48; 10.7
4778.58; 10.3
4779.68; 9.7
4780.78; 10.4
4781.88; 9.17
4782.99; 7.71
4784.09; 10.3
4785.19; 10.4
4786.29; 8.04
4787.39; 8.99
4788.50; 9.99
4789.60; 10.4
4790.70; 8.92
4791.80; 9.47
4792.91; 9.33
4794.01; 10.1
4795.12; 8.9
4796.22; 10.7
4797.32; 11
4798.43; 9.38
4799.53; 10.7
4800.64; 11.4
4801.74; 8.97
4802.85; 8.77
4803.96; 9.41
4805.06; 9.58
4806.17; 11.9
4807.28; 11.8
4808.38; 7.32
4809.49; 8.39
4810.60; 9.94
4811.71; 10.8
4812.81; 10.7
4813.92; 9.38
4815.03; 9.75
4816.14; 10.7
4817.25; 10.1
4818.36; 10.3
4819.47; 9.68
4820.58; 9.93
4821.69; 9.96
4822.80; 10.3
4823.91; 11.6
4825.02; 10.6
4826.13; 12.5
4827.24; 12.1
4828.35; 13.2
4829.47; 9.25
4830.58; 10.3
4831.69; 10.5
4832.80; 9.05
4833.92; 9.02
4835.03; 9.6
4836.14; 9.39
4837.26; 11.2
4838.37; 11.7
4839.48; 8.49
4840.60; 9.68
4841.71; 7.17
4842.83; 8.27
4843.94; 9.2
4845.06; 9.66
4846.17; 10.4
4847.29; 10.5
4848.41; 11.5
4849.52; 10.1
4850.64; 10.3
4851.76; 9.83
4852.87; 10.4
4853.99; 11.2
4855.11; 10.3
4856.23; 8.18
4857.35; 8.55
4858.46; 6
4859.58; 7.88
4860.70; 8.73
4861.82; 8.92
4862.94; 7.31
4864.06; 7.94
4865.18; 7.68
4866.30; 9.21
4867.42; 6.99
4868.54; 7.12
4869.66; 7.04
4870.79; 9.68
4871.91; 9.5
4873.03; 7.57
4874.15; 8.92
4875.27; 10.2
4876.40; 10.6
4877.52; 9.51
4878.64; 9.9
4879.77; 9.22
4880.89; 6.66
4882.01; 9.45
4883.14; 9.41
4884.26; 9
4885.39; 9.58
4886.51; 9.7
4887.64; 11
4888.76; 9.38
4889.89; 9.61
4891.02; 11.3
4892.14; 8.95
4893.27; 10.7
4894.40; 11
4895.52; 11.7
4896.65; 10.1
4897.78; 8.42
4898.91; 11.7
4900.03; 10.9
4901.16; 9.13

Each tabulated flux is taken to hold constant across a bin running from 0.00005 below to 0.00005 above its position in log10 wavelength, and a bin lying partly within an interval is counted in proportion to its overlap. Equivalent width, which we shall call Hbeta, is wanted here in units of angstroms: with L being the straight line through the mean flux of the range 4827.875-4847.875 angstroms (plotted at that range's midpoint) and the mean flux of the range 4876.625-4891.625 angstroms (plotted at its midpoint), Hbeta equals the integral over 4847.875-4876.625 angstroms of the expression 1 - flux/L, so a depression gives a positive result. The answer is 2.31 angstroms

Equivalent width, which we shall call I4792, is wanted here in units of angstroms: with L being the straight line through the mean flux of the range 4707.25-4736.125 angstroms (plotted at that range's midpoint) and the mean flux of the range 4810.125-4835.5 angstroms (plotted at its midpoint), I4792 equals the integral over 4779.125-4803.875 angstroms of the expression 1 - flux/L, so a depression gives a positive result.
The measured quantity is 1.4 angstroms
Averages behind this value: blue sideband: 9.87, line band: 9.66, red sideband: 10.4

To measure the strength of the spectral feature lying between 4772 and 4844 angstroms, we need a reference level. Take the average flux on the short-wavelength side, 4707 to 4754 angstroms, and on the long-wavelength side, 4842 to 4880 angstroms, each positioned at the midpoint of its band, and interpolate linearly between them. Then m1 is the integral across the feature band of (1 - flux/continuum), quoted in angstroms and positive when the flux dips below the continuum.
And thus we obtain -4.1 angstroms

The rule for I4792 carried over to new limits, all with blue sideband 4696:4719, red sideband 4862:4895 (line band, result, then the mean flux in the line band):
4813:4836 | -2.8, 10.4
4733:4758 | -1.0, 9.89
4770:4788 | -0.9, 9.89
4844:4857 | -1.4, 10.1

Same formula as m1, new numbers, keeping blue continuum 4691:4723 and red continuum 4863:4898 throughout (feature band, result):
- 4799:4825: -2.0 angstroms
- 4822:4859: -2.7 angstroms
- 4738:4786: -2.3 angstroms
